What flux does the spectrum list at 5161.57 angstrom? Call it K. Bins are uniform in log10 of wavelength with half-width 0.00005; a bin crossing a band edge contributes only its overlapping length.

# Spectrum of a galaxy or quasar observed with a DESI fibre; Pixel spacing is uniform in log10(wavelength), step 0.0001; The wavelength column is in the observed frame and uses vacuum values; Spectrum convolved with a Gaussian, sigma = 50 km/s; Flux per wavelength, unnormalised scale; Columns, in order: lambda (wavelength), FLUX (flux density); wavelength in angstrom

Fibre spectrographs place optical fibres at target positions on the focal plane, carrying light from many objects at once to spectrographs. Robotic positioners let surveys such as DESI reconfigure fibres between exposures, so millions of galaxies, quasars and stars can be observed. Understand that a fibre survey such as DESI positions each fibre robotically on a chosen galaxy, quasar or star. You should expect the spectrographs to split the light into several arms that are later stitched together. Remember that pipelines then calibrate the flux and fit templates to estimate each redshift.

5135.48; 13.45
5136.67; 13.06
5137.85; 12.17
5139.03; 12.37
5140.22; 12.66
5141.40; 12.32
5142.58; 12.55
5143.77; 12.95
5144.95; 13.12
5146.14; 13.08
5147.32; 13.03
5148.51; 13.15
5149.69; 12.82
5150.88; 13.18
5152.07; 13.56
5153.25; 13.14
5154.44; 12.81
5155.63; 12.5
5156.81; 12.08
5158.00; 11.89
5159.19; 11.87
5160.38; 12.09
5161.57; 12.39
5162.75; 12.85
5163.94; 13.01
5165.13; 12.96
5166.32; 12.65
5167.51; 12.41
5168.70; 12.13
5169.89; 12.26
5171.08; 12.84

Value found 12.39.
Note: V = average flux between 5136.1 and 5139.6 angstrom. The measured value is 12.6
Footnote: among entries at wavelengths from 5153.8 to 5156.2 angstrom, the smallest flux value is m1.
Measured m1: 12.5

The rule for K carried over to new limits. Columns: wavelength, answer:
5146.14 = 13.08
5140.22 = 12.66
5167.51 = 12.41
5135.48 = 13.45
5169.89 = 12.26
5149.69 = 12.82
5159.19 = 11.87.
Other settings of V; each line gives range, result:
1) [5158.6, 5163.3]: 12.3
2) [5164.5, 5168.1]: 12.7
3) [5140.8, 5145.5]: 12.7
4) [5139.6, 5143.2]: 12.5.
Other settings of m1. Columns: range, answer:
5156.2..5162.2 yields 11.87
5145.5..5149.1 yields 13.03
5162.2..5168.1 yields 12.41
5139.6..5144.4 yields 12.32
